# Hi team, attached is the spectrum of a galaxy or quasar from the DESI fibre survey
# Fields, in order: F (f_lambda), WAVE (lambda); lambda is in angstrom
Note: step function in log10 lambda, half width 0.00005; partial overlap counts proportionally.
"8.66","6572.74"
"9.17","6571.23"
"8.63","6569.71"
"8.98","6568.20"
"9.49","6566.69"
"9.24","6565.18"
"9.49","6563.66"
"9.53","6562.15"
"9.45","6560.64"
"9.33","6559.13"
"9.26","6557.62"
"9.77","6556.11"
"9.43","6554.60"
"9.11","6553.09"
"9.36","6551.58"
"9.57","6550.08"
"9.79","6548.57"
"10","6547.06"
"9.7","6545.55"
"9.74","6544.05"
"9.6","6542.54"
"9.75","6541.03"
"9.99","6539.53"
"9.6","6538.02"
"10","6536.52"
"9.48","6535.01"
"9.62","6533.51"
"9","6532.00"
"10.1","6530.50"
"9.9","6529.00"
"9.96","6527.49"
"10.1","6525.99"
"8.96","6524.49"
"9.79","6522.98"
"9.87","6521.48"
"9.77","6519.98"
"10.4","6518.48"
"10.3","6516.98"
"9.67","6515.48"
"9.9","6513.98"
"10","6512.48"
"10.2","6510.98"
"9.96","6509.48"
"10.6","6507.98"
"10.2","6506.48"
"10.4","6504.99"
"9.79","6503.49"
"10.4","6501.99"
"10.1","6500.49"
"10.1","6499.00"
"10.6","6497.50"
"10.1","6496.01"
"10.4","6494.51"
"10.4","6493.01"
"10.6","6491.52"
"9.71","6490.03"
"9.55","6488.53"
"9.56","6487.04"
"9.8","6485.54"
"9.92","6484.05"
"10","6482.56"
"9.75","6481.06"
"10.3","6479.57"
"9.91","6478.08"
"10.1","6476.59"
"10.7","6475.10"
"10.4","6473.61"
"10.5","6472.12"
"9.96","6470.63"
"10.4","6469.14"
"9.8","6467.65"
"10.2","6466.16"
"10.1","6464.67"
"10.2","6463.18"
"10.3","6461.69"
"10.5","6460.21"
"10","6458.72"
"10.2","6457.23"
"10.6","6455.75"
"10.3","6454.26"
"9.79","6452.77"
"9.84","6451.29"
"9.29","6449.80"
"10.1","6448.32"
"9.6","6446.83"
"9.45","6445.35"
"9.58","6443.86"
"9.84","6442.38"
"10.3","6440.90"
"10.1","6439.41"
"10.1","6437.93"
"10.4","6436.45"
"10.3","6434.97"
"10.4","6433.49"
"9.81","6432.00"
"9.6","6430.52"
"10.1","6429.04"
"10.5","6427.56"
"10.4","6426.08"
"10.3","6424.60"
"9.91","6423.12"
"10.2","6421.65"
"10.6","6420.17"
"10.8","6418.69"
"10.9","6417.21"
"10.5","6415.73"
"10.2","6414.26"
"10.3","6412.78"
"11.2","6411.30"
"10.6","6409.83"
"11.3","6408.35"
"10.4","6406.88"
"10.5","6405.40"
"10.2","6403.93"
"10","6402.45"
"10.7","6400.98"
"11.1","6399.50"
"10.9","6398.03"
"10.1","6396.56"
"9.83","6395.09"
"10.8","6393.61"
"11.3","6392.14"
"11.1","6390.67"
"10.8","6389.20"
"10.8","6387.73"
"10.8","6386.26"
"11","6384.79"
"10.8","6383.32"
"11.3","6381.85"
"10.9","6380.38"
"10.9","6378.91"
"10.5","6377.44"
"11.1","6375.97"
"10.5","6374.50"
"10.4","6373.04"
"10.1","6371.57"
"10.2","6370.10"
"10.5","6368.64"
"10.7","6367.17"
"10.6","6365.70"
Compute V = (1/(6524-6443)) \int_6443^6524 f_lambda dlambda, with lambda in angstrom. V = 10.1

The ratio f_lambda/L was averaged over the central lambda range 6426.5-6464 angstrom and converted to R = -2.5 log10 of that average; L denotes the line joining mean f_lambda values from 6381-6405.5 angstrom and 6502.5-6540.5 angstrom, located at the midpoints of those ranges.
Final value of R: 0.04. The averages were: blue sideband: 10.7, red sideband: 9.9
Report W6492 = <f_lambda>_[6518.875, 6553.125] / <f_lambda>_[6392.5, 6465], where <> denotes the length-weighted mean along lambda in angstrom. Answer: 0.9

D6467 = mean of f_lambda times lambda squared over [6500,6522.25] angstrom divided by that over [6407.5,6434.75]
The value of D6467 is 1.0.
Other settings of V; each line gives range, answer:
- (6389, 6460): 10.3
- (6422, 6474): 10.1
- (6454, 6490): 10.1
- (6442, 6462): 9.95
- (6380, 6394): 11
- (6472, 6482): 10.2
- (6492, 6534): 10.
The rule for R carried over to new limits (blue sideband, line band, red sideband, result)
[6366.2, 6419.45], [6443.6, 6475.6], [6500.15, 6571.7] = 0.01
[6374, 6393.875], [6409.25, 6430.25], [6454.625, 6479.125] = 0.02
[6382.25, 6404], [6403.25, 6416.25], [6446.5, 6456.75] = -0.01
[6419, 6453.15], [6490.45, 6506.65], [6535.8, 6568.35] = -0.05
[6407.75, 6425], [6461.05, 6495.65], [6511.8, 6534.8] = 0.00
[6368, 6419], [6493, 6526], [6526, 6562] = -0.02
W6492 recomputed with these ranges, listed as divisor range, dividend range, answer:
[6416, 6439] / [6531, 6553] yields 0.94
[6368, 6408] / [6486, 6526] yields 0.94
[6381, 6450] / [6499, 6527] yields 0.96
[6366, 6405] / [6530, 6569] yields 0.90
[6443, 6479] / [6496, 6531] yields 1.00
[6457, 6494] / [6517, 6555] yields 0.96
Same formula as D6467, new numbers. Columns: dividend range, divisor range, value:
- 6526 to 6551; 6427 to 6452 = 1.01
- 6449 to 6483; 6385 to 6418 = 0.97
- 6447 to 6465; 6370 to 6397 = 0.96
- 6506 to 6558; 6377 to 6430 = 0.96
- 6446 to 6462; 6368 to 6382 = 0.97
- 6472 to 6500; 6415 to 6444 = 1.01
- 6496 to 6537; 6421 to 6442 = 1.01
